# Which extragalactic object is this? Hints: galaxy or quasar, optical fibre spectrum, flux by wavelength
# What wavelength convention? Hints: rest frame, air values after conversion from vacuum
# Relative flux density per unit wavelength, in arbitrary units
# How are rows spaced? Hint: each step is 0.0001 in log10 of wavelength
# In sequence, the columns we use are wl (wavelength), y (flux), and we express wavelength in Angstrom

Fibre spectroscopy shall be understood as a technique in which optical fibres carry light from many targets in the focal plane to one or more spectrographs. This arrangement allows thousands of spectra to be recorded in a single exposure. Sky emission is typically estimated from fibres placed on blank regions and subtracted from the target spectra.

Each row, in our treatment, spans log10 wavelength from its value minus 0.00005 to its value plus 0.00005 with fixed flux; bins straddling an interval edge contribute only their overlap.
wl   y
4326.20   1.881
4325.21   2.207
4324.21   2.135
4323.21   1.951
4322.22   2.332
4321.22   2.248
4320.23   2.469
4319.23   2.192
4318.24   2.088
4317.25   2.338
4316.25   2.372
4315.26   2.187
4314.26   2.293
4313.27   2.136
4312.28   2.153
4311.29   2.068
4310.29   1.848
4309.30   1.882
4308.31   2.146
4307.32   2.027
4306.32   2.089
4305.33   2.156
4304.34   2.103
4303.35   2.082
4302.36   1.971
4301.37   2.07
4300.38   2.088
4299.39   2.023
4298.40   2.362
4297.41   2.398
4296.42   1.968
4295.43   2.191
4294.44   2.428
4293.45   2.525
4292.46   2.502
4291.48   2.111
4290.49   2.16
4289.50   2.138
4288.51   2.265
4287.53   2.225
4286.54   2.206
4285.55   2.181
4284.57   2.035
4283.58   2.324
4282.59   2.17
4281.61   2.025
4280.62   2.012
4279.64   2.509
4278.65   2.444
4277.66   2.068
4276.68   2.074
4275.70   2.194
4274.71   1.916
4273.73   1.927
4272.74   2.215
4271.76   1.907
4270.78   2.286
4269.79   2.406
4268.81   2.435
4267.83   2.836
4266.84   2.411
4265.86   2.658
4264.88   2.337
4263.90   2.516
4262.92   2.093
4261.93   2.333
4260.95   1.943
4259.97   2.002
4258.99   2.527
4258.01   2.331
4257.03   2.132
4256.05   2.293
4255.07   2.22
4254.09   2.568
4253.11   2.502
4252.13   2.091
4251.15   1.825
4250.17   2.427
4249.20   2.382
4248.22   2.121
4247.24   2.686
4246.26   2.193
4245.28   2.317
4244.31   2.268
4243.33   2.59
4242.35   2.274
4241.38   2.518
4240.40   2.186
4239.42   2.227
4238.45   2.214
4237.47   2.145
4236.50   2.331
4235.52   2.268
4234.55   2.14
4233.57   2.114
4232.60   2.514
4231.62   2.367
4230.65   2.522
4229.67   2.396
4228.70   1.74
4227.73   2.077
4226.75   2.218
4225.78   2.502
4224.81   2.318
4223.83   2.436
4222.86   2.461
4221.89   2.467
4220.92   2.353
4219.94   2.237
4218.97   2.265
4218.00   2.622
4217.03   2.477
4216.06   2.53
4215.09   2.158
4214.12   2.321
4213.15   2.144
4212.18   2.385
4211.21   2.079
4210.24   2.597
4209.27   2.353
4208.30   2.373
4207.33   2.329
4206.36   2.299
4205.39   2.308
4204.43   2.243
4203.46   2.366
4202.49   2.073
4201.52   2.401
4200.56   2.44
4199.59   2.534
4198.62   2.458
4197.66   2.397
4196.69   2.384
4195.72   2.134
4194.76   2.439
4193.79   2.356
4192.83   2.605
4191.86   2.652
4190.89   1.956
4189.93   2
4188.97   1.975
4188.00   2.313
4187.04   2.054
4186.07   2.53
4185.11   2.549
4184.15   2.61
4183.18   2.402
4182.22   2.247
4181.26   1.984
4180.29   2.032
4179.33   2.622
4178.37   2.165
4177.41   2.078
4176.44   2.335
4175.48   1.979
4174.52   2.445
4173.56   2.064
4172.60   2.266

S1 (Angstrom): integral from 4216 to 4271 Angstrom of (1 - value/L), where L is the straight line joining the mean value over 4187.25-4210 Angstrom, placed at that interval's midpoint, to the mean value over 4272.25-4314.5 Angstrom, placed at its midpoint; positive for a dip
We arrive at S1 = -2.0 Angstrom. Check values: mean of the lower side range 2.32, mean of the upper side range 2.16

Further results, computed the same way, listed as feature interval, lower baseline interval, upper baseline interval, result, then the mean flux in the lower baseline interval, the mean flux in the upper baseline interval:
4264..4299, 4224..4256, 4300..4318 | -1.15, 2.29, 2.11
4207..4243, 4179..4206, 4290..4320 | -0.61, 2.32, 2.17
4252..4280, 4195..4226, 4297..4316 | -0.85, 2.36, 2.11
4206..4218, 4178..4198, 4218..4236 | -0.22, 2.3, 2.31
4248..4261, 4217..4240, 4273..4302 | 0.01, 2.3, 2.19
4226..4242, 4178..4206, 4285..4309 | 0.08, 2.32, 2.18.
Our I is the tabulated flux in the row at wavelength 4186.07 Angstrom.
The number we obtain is 2.53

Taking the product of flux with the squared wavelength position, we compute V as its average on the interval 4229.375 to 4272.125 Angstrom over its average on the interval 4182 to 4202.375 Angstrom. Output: 1.0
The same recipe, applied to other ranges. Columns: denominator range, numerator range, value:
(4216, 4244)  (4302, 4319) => 0.95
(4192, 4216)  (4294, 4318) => 0.96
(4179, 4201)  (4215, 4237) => 1.02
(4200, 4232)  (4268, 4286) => 0.97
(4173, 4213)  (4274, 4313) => 0.98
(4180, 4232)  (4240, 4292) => 1.00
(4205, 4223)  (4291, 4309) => 0.96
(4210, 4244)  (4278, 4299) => 1.00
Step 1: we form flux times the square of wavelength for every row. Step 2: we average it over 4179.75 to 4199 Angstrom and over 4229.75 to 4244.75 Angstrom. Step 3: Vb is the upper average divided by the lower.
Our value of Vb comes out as 1.0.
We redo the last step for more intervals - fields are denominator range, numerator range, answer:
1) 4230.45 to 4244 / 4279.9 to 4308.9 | 0.97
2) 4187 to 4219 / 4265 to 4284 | 1.00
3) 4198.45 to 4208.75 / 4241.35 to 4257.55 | 1.01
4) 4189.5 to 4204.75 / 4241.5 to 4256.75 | 1.02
